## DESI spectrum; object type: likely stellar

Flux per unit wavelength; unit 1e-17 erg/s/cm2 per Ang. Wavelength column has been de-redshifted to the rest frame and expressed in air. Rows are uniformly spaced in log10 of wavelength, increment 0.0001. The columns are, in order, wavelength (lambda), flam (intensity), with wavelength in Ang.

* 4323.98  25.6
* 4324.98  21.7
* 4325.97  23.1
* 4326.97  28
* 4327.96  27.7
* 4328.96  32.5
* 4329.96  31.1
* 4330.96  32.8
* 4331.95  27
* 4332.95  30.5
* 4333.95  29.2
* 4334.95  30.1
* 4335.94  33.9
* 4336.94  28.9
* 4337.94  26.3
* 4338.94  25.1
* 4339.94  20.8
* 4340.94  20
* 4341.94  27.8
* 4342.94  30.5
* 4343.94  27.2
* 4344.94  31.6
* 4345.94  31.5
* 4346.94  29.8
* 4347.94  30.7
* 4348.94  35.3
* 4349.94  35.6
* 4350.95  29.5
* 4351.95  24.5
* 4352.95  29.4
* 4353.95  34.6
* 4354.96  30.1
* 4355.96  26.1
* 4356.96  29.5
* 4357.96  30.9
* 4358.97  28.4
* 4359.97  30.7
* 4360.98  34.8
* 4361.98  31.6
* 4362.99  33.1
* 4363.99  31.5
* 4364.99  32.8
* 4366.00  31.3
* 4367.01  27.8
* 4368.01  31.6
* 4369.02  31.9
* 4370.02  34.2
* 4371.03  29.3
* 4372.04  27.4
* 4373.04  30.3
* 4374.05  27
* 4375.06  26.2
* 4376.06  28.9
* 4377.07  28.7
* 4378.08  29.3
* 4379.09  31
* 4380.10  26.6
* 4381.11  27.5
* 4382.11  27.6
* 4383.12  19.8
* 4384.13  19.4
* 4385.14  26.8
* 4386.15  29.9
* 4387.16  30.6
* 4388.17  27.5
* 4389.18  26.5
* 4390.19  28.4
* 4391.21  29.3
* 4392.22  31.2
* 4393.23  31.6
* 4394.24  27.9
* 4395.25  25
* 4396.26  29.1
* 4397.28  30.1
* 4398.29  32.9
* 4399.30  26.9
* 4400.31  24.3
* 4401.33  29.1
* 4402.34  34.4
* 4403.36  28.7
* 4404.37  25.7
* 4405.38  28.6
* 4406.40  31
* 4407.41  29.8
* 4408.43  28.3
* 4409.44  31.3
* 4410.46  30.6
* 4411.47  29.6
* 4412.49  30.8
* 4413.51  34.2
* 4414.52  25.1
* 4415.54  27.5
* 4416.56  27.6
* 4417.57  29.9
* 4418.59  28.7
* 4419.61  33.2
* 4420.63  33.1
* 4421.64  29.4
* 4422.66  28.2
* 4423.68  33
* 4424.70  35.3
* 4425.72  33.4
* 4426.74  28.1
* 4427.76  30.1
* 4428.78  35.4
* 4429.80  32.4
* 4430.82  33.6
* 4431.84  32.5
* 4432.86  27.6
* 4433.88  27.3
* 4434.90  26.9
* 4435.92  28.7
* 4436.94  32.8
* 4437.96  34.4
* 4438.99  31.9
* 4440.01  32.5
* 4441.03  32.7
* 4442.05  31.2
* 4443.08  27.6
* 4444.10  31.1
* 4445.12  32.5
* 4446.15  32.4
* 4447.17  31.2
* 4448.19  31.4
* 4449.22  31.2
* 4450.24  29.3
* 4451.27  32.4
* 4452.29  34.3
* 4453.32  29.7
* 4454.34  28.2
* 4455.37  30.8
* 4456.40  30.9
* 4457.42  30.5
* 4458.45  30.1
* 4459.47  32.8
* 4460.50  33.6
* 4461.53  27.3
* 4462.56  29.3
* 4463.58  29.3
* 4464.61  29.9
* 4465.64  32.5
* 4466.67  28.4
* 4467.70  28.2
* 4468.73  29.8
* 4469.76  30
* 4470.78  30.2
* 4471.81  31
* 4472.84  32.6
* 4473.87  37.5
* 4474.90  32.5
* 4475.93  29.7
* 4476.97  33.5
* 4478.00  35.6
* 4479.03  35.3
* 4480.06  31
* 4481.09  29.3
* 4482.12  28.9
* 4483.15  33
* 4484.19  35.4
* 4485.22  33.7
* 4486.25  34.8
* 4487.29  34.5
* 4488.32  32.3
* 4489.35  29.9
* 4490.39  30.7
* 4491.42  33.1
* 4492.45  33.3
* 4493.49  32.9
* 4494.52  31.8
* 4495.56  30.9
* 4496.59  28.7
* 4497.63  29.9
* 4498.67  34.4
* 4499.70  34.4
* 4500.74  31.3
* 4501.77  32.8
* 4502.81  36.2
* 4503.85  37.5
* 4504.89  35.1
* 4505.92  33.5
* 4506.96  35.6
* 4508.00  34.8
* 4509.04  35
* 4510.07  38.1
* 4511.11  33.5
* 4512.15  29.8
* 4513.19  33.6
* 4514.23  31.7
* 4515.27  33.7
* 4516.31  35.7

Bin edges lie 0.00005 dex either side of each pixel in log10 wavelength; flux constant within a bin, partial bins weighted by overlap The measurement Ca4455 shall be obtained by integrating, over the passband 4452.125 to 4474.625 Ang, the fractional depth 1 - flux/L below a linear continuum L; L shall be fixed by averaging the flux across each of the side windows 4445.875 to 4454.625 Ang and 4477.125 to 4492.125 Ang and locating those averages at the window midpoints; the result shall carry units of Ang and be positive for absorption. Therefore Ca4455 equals 0.7 Ang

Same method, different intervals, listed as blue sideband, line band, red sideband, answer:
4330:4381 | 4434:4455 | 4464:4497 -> 0.14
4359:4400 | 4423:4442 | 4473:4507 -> -0.38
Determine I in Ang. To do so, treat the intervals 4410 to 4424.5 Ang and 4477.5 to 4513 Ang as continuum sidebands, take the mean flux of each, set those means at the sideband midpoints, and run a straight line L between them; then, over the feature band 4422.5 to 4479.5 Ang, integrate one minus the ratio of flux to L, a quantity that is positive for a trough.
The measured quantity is 0.3 Ang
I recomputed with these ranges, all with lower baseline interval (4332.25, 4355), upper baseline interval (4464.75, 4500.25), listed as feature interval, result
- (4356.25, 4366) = -0.6 Ang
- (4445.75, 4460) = 0.2 Ang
